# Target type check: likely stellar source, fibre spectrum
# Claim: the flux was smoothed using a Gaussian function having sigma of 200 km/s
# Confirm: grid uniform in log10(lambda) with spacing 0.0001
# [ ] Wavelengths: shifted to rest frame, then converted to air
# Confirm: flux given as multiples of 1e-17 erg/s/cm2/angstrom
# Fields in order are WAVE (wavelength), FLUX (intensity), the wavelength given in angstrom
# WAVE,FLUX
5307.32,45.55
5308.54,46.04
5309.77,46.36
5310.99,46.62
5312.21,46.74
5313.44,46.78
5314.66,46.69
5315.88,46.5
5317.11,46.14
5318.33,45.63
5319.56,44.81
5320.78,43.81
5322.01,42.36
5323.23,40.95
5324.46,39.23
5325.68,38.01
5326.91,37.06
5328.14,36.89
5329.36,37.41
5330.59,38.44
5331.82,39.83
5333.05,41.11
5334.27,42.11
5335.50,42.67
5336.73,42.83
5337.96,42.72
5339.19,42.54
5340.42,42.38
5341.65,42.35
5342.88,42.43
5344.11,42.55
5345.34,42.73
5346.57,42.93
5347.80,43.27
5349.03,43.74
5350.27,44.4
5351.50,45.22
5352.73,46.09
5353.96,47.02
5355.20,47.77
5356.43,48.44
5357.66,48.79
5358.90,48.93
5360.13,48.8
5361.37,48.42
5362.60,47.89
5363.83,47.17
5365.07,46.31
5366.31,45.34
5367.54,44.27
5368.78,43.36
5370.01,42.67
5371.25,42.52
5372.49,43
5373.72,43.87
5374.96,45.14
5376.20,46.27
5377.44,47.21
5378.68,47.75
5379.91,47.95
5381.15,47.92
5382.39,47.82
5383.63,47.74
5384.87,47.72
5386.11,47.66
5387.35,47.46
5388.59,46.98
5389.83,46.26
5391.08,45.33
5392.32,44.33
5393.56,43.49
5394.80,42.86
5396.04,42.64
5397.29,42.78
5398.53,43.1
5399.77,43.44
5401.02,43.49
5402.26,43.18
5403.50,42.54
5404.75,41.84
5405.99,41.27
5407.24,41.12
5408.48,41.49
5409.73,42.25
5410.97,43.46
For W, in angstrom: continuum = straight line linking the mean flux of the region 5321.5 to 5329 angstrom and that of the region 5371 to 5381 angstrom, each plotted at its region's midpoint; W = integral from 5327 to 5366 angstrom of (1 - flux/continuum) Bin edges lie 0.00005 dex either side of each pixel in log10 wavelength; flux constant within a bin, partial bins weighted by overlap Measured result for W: -1.9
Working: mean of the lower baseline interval 39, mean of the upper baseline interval 45.7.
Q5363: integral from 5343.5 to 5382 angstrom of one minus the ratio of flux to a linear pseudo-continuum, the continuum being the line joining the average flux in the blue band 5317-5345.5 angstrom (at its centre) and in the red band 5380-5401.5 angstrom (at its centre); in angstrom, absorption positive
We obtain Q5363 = -1.95 angstrom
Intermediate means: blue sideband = 41.4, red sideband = 45.4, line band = 45.8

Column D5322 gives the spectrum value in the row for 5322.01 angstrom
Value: 42.36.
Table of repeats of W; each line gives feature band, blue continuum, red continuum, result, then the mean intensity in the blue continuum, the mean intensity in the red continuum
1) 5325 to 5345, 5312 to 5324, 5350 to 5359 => 2.26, 44.9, 47.1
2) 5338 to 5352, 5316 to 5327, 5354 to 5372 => 0.50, 42.4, 46.5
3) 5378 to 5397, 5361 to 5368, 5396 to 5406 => -0.86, 46.6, 42.8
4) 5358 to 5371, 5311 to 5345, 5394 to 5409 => -1.18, 42.3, 42.5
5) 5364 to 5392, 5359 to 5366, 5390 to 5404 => -0.11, 47.7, 43.5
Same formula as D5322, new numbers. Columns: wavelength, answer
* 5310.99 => 46.62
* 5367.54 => 44.27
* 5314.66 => 46.69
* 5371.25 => 42.52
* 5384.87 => 47.72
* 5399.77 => 43.44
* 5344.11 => 42.55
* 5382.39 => 47.82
